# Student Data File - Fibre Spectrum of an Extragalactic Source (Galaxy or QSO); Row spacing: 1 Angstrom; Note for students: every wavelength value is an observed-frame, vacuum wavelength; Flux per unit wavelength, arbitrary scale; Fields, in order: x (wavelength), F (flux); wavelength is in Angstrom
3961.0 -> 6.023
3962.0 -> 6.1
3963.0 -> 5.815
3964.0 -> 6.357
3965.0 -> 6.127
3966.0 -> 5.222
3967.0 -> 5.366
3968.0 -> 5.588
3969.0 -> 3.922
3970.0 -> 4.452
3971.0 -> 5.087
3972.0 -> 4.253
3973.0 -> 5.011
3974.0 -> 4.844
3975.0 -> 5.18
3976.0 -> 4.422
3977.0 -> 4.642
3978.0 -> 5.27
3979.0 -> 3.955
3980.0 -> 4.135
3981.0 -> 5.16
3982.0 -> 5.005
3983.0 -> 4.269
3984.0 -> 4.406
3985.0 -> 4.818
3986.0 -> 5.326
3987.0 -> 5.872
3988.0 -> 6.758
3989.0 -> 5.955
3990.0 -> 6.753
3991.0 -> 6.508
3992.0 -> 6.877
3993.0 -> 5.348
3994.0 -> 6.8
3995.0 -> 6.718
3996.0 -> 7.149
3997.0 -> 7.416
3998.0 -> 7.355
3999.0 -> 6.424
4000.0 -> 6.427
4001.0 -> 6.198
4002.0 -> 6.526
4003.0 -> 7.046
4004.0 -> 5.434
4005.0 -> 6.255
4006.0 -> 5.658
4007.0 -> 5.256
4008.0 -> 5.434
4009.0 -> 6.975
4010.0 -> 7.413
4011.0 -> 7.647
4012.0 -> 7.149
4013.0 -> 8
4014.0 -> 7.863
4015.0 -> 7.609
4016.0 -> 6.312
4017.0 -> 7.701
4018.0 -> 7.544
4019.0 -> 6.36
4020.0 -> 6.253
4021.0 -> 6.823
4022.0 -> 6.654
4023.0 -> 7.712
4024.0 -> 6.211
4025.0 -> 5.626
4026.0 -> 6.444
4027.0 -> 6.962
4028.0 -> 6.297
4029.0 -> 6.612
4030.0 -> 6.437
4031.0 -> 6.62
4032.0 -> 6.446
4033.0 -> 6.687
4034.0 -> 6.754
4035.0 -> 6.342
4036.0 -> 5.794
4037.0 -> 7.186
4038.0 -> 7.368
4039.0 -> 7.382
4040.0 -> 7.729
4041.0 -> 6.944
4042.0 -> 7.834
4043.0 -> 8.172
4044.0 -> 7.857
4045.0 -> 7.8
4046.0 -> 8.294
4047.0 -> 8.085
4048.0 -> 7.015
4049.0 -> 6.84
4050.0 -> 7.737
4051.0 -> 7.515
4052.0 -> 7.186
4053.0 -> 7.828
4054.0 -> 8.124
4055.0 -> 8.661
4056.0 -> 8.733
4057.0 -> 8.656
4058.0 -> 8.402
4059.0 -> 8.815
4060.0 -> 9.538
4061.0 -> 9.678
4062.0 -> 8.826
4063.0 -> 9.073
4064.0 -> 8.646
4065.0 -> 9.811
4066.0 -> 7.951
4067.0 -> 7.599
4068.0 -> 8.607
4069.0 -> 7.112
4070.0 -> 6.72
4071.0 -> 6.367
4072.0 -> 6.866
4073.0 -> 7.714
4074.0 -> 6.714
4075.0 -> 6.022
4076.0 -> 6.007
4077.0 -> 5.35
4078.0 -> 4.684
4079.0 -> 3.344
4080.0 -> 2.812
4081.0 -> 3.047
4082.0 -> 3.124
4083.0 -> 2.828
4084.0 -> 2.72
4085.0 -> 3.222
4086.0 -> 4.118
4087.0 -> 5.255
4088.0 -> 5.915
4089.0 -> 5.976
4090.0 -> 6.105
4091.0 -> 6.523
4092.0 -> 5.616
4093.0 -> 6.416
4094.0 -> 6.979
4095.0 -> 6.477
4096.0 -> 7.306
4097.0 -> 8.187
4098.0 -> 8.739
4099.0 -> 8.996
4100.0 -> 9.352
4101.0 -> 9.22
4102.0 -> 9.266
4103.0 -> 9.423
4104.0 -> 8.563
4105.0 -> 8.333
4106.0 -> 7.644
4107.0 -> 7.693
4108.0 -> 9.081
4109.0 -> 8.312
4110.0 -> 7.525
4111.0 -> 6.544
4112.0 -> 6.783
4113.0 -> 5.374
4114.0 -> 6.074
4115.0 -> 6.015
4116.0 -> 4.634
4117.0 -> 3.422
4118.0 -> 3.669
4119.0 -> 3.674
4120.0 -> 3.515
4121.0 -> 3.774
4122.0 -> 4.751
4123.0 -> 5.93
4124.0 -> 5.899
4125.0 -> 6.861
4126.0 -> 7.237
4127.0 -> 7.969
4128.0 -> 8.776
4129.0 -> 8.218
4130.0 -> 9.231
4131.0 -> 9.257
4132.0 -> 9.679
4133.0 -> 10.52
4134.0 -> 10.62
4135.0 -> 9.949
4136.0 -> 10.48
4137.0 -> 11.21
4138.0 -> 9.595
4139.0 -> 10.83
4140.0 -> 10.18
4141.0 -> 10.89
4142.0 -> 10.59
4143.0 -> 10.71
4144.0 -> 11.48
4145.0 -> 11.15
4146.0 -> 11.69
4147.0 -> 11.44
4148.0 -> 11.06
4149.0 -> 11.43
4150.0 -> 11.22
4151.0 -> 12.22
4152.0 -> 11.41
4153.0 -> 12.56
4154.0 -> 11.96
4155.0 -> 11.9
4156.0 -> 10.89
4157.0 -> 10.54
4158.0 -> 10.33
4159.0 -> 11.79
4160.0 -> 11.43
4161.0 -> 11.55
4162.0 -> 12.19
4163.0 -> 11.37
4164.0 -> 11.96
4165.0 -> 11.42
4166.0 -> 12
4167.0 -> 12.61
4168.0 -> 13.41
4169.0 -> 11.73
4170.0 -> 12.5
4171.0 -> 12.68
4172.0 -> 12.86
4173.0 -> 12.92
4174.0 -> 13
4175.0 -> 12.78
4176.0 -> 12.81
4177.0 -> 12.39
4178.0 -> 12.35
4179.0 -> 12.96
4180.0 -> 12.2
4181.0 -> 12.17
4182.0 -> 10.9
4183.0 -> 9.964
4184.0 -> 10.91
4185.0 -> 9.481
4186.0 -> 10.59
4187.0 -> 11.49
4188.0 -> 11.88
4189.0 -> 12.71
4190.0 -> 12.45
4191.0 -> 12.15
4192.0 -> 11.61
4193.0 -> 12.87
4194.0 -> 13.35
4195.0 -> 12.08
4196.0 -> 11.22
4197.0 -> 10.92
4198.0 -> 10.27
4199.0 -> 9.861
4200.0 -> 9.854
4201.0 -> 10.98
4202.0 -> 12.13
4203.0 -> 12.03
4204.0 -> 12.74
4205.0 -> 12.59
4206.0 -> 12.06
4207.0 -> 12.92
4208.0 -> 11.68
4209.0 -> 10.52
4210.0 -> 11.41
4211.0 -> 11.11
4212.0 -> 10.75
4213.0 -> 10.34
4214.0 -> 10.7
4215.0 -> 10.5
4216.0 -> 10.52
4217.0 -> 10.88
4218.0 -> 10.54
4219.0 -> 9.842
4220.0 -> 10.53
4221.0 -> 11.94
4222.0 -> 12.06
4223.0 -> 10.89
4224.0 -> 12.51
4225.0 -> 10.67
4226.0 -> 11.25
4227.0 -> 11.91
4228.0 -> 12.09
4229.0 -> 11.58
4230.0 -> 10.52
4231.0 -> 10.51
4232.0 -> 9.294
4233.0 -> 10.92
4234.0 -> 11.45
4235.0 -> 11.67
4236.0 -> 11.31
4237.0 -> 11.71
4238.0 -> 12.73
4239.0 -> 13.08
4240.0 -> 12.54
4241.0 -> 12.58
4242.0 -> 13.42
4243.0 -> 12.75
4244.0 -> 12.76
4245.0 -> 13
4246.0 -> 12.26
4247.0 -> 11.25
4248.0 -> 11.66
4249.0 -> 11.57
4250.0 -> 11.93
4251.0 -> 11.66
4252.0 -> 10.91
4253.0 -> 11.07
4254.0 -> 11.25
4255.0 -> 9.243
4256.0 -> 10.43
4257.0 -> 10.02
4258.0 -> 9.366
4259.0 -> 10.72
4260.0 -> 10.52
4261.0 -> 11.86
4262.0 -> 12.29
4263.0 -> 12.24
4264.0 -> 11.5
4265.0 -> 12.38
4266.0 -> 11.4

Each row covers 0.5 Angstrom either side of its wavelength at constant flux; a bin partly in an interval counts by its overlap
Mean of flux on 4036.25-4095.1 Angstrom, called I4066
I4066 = 6.84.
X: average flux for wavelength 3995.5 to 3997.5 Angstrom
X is 7.28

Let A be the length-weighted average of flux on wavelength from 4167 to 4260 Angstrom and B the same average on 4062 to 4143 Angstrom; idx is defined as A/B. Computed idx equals 1.63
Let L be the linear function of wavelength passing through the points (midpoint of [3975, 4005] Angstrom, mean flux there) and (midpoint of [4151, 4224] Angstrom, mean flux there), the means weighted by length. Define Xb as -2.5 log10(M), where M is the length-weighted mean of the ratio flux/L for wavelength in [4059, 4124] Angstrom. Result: 0.32 mag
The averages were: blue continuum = 5.82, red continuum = 11.6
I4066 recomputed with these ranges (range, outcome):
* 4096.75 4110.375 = 8.61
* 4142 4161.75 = 11.4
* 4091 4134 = 7.2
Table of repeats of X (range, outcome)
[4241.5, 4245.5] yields 13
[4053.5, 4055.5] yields 8.39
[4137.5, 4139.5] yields 10.2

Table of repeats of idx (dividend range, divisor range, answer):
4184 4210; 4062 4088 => 1.97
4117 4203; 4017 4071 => 1.42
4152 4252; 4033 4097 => 1.71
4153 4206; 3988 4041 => 1.76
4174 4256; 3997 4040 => 1.72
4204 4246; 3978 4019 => 1.84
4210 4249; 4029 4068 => 1.47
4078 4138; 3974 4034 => 1.08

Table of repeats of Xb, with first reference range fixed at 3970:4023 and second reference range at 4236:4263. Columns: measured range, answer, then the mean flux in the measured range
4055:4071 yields -0.13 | 8.48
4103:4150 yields 0.09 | 8.27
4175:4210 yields -0.13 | 11.7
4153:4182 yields -0.22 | 12.1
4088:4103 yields 0.10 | 7.52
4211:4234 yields 0.01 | 11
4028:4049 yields -0.02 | 7.14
